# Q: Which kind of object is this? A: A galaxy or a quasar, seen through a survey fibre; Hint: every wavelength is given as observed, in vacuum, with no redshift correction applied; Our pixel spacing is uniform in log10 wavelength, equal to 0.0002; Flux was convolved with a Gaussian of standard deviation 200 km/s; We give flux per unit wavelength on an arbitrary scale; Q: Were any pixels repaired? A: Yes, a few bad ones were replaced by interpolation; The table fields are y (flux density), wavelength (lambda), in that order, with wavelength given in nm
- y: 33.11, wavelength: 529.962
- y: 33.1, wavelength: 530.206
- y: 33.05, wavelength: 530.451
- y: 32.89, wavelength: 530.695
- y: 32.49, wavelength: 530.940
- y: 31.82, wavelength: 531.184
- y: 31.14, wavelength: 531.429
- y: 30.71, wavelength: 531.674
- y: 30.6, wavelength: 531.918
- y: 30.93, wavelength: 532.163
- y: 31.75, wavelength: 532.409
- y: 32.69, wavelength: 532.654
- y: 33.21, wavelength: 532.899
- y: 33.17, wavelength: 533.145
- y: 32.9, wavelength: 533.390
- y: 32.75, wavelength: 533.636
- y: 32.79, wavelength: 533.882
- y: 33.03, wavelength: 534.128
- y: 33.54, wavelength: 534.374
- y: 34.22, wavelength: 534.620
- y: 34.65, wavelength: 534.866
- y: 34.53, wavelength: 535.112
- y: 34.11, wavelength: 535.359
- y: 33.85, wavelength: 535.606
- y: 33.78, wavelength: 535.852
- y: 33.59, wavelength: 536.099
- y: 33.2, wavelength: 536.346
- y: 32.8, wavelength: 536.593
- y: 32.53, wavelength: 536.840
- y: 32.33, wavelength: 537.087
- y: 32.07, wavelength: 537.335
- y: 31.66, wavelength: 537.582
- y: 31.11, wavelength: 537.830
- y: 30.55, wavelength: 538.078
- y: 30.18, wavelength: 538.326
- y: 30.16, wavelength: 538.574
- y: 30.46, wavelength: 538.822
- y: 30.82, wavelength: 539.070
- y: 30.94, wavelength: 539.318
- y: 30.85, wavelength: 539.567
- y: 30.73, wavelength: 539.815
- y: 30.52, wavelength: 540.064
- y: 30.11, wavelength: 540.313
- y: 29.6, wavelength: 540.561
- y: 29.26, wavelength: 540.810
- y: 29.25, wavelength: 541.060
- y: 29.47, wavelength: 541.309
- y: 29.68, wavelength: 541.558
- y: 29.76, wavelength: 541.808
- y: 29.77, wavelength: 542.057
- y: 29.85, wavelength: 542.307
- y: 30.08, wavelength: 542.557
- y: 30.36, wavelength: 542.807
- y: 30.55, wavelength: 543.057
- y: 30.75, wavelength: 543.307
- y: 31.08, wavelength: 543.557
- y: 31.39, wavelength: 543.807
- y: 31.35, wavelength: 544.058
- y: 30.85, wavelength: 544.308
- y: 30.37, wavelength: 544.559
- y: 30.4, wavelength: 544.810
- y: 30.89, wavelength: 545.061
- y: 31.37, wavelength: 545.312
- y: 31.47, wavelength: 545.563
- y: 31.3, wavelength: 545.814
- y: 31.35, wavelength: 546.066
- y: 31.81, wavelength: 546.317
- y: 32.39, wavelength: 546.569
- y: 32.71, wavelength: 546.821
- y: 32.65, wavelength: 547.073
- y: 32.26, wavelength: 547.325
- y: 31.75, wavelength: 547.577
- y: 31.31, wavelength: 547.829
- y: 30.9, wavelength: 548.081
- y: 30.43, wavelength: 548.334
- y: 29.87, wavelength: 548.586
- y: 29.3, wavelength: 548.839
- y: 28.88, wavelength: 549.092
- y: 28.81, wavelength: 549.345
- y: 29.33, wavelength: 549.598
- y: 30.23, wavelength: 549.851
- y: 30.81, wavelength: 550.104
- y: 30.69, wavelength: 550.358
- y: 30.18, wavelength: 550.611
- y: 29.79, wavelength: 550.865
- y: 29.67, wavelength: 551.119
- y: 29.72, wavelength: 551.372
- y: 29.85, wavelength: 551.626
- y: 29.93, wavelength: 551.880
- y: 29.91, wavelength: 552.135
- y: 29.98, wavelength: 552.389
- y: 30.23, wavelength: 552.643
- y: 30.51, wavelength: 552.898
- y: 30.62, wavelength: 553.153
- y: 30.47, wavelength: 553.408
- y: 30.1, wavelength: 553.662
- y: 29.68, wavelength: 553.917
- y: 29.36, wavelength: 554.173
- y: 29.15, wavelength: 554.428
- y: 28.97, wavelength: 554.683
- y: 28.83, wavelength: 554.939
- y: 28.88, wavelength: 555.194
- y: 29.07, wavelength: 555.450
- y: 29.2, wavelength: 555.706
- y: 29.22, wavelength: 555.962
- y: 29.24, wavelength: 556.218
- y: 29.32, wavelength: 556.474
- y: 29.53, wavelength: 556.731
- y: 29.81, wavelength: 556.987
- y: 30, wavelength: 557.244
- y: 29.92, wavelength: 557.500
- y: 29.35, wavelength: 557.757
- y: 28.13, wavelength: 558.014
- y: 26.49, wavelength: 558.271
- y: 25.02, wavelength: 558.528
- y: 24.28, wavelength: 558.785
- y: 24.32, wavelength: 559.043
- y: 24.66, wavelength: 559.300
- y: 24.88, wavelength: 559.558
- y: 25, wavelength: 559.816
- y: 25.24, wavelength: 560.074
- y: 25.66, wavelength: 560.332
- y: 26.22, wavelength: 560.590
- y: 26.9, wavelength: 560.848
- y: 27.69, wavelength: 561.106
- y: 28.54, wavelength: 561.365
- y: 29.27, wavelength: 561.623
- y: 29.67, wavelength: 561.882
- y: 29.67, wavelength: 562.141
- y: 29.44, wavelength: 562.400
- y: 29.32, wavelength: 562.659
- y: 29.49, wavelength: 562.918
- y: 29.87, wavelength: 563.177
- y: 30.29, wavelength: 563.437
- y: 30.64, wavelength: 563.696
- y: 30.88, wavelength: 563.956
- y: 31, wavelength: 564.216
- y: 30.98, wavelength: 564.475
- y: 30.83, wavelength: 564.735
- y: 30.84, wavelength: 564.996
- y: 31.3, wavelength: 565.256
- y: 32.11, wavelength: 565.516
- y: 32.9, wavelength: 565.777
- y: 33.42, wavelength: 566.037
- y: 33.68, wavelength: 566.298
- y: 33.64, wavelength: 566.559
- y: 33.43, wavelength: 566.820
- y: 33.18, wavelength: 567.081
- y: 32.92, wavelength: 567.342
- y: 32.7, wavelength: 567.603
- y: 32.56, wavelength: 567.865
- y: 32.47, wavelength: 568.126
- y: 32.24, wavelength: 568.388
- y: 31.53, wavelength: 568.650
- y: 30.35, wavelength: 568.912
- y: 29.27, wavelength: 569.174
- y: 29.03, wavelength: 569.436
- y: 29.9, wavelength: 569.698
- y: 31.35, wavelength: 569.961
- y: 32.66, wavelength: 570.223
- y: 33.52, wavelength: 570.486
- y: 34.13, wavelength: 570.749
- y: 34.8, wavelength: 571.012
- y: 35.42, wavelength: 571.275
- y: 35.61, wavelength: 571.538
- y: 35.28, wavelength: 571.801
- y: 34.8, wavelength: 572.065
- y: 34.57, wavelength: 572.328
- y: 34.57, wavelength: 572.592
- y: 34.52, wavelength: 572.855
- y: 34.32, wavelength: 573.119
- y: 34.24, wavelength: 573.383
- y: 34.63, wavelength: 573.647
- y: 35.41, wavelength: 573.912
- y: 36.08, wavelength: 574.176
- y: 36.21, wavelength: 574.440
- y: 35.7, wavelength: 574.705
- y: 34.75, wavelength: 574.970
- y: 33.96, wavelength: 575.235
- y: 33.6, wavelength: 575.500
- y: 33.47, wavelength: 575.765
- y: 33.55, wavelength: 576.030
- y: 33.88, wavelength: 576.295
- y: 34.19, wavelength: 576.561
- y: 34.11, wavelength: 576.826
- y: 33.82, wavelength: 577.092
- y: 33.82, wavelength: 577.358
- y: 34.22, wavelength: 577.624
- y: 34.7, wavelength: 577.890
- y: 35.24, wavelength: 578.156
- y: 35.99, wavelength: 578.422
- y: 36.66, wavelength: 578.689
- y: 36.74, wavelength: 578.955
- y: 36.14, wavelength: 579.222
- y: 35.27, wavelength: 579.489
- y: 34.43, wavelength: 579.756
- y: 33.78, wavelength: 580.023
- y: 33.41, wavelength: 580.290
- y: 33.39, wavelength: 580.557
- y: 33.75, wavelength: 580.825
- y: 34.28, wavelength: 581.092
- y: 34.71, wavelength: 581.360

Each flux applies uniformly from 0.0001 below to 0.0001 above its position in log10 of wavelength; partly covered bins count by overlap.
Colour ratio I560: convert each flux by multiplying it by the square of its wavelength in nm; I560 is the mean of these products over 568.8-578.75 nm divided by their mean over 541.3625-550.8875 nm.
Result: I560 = 1.2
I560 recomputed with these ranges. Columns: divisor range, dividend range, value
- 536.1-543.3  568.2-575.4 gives 1.23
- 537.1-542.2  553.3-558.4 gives 1.02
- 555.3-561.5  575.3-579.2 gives 1.35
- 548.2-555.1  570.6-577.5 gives 1.26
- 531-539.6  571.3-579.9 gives 1.25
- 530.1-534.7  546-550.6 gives 1.01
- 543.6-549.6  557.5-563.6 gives 0.93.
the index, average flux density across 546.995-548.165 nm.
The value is 31.8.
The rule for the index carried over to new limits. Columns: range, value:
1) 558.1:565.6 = 28.3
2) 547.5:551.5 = 30.1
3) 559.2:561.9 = 26.6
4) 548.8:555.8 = 29.7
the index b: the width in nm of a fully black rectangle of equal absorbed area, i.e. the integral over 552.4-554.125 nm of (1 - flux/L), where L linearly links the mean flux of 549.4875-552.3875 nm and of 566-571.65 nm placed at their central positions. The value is 0.01 nm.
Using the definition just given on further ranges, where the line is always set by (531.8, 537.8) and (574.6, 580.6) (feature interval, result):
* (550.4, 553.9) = 0.37 nm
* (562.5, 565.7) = 0.32 nm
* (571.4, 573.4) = -0.02 nm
